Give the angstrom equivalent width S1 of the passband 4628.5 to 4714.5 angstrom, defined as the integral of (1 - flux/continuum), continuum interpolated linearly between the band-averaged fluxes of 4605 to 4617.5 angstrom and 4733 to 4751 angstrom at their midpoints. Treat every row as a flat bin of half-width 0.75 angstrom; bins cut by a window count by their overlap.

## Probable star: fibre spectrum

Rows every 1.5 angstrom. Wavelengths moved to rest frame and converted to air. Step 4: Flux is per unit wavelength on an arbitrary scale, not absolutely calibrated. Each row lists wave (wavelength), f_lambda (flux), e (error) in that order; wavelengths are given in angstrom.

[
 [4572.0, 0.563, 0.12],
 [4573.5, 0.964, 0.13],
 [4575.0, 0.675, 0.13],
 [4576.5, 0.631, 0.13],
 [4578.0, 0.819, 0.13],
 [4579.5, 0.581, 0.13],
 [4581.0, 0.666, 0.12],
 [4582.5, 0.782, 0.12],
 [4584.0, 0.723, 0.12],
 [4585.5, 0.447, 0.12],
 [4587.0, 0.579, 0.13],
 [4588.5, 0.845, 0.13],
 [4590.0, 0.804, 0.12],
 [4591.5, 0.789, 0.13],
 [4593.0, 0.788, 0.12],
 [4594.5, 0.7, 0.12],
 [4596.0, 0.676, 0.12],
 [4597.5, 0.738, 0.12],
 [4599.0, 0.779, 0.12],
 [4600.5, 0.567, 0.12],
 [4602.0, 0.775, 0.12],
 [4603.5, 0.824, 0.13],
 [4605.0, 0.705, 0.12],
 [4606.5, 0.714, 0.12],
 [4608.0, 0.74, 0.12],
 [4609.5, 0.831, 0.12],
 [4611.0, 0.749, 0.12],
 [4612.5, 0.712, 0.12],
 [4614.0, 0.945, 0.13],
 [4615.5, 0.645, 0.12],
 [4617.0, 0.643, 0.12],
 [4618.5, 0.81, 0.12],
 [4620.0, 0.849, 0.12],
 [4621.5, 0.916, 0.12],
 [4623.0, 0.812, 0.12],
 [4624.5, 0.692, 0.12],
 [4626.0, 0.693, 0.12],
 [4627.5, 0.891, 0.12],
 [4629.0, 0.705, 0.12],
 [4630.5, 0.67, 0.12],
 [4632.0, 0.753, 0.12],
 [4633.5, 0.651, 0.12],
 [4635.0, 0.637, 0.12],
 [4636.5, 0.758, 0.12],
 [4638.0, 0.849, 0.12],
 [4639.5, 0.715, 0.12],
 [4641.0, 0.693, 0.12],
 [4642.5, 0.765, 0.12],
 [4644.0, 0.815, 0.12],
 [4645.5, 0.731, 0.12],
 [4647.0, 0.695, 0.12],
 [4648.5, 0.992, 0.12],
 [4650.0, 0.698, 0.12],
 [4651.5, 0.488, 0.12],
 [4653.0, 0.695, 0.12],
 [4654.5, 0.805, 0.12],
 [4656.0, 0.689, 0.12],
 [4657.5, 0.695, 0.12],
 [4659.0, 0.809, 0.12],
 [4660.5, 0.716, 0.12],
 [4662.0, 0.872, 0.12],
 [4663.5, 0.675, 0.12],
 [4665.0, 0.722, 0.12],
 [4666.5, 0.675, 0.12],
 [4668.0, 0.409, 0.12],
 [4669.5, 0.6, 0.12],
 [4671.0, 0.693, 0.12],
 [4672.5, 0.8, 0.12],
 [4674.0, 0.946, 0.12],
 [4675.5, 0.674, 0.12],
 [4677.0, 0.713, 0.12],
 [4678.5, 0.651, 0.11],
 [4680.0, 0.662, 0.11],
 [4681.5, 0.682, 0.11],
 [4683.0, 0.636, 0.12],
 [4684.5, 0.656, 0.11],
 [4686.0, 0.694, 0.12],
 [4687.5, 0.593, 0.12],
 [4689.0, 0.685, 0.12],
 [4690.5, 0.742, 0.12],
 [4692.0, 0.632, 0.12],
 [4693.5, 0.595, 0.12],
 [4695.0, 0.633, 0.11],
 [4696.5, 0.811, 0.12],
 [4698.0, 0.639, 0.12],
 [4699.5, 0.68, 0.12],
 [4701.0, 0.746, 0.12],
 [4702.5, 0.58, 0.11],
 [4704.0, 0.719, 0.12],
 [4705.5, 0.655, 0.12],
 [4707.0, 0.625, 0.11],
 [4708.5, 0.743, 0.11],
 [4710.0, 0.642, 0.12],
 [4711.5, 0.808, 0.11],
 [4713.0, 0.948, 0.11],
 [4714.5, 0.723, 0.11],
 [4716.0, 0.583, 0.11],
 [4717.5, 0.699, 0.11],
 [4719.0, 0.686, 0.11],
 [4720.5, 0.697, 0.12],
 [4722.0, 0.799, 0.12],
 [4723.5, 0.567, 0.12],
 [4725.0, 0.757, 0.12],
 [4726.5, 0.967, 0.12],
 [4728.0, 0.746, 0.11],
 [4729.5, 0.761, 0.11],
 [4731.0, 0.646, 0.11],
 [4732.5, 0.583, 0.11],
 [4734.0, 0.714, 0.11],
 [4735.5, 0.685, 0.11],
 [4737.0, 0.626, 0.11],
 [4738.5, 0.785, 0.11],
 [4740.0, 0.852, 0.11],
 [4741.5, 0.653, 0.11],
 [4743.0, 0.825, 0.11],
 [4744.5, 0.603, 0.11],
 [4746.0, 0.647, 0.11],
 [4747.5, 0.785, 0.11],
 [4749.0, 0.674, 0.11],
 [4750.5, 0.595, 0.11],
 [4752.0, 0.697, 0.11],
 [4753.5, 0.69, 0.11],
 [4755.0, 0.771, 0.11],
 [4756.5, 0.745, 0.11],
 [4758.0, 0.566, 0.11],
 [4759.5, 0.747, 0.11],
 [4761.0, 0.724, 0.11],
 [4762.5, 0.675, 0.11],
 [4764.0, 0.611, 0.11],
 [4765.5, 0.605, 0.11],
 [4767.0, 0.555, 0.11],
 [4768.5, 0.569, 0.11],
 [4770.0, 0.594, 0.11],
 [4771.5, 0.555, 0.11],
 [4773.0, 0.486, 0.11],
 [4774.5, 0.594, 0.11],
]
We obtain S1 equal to 2.42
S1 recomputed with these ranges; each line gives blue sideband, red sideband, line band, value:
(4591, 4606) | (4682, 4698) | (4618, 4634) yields -1.2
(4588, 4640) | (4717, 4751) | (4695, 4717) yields 0.5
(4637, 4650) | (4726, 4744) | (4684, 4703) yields 2.1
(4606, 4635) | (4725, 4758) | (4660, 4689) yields 2.0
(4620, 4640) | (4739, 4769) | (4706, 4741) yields -1.2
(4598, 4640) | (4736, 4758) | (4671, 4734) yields 1.6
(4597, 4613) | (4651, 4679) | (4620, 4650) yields -1.6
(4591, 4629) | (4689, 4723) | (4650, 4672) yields 1.3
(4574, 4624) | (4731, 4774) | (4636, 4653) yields -0.7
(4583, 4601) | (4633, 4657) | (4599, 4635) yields -1.6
